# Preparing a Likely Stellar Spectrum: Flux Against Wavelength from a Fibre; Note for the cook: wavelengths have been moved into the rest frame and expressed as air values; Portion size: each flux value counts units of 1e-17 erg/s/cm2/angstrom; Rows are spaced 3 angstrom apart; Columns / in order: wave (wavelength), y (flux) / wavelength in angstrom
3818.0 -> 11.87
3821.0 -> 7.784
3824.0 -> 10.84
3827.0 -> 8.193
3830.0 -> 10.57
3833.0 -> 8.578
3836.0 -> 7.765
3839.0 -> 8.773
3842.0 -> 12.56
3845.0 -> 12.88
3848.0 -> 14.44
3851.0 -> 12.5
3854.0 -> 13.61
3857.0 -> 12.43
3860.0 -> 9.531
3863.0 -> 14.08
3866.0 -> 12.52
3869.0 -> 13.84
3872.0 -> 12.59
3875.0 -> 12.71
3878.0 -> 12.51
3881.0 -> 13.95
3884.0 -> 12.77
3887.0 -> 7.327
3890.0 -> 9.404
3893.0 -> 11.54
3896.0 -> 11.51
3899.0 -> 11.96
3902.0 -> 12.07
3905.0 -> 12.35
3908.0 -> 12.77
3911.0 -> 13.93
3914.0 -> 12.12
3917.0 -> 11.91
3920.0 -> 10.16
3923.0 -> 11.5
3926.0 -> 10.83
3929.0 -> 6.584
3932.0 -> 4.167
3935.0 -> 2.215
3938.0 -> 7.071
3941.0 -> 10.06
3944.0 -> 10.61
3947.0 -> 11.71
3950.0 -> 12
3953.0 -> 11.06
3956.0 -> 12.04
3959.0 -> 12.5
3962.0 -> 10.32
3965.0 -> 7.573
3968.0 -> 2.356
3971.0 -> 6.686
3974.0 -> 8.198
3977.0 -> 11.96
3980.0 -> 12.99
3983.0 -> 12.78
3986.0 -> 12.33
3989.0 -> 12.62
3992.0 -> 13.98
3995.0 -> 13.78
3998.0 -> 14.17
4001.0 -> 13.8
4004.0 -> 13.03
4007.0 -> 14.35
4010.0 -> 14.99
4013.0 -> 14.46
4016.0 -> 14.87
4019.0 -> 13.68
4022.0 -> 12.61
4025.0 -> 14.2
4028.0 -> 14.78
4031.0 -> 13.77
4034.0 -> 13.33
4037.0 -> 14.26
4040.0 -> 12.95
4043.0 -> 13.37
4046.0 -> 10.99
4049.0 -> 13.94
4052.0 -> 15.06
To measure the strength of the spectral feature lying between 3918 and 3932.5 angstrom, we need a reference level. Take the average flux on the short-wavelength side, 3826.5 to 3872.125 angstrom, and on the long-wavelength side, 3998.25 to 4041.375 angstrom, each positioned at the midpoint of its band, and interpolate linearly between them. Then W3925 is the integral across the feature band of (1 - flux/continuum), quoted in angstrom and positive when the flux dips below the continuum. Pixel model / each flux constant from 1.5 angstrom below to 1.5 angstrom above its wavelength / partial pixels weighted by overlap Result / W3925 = 4.1 angstrom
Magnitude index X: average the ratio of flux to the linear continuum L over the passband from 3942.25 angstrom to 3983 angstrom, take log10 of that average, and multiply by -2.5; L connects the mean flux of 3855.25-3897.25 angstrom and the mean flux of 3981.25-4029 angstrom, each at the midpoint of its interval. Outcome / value 0.29 mag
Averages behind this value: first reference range 11.9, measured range 10.1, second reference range 13.8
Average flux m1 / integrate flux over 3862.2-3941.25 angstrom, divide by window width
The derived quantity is 10.9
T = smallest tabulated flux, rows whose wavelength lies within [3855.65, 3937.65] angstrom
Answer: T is 2.215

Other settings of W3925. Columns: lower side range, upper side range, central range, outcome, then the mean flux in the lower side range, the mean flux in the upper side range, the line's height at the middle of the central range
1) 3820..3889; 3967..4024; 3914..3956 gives 9.0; 11.4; 12.4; 12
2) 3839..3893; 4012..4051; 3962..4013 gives 6.3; 12.2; 13.6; 13.3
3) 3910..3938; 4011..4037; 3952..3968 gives 1.3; 9.07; 14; 10.8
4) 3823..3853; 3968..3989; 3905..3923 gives -2.7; 10.8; 10.3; 10.5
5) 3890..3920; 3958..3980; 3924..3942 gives 6.3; 12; 8.73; 10.6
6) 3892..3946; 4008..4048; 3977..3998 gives -1.1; 10.2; 13.7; 12.4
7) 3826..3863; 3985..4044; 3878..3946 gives 9.9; 11.1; 13.8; 12.2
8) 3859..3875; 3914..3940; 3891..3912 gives -4.3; 12.6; 8.33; 10.2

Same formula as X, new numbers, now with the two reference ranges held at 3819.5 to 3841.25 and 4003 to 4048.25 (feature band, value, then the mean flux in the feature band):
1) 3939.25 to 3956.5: 0.07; 11.1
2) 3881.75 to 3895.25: -0.01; 10.5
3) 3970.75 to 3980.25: 0.25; 9.99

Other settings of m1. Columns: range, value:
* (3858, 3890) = 12.1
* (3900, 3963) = 10.4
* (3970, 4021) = 12.9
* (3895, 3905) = 11.9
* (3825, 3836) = 9.01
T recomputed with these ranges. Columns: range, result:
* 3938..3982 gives 2.356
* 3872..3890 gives 7.327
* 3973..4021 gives 8.198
